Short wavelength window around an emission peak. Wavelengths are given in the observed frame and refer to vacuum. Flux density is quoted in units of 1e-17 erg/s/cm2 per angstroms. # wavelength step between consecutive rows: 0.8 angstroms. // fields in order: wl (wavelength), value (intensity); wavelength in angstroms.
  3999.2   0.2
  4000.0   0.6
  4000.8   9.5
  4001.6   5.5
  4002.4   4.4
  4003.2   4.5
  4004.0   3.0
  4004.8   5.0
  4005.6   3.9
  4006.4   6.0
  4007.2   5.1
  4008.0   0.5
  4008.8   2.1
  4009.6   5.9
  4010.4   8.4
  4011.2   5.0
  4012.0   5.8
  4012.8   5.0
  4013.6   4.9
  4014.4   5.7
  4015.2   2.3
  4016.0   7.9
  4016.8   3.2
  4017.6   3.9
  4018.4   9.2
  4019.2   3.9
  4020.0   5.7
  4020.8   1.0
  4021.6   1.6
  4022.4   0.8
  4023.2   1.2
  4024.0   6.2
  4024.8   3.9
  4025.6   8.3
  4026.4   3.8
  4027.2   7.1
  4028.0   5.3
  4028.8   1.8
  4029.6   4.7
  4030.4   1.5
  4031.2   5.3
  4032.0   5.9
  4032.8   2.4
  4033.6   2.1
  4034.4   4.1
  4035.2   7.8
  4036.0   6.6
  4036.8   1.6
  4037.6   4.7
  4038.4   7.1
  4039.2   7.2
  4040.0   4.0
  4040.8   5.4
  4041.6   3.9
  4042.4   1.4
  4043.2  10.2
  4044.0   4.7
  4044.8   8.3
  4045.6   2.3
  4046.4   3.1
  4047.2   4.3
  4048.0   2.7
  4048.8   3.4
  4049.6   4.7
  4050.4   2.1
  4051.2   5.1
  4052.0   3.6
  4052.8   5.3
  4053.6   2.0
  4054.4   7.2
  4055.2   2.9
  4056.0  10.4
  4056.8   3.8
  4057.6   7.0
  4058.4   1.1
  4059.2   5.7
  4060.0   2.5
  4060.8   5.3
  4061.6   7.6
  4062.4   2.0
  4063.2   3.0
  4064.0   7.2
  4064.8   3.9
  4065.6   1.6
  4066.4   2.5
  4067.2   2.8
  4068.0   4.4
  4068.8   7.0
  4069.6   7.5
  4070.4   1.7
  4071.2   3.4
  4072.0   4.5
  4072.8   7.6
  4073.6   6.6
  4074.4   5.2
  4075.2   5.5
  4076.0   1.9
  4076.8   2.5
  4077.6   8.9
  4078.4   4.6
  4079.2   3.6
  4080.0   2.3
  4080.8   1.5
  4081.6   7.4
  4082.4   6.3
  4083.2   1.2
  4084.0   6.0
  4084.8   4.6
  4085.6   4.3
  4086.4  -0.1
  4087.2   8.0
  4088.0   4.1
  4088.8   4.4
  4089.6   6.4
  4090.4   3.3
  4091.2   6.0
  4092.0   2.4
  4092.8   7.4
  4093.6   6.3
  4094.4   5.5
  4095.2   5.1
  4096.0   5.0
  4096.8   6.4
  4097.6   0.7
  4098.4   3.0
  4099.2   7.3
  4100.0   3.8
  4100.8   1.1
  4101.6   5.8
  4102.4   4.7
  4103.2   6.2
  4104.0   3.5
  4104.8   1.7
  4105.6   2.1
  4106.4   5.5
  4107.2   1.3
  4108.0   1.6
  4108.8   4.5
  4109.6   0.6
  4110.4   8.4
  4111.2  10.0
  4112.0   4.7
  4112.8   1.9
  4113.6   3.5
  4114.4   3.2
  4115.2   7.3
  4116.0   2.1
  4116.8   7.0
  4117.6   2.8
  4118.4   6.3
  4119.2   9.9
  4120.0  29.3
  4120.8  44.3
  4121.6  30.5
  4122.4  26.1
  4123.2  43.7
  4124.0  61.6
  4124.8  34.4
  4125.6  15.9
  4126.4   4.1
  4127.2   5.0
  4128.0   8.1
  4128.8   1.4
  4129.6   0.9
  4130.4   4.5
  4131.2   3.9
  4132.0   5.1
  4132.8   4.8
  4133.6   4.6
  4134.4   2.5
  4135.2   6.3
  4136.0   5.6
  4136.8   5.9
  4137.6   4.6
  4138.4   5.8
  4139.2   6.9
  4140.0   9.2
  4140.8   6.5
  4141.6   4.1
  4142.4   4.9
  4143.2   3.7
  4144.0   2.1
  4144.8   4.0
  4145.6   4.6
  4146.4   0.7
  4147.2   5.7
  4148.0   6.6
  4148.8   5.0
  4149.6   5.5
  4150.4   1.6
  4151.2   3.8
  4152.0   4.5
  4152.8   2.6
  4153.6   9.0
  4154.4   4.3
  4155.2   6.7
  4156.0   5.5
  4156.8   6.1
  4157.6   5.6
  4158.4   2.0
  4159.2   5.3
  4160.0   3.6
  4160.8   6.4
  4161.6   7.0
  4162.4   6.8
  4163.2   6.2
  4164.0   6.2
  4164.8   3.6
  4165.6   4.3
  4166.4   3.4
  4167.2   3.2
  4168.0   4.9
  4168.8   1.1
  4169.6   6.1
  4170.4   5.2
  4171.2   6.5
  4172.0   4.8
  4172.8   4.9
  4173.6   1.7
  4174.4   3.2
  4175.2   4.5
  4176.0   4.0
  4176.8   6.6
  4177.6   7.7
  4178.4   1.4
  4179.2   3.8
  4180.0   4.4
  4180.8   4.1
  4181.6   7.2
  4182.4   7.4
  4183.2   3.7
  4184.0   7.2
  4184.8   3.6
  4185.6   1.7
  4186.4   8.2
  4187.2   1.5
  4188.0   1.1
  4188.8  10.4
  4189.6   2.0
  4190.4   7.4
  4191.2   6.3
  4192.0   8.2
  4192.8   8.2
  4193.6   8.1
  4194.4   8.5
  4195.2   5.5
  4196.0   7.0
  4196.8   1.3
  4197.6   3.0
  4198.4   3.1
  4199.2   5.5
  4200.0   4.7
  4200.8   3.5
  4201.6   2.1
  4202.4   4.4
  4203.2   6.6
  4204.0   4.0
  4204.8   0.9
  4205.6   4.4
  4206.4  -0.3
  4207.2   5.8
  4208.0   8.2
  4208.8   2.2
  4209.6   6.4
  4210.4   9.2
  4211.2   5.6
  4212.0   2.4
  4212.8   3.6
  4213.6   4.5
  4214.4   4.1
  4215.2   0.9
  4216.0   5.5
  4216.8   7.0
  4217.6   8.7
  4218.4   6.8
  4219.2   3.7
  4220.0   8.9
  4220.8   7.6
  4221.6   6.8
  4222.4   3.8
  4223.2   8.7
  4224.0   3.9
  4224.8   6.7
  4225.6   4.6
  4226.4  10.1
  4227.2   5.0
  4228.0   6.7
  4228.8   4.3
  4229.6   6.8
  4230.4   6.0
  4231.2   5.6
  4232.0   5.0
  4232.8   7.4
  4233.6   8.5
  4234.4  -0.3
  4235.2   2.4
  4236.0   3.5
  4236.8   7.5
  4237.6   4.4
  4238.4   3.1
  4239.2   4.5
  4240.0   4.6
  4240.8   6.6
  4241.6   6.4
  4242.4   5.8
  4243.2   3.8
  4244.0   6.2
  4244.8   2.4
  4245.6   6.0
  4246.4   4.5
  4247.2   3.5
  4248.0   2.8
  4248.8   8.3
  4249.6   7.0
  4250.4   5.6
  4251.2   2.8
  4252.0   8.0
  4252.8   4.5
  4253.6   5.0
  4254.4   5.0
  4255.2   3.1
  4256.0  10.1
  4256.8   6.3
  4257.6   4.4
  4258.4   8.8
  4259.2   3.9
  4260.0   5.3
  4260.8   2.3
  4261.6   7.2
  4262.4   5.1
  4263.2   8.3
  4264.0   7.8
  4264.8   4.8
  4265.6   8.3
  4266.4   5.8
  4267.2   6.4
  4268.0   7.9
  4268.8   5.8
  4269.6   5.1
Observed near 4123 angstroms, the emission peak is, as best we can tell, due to [O II] 3727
